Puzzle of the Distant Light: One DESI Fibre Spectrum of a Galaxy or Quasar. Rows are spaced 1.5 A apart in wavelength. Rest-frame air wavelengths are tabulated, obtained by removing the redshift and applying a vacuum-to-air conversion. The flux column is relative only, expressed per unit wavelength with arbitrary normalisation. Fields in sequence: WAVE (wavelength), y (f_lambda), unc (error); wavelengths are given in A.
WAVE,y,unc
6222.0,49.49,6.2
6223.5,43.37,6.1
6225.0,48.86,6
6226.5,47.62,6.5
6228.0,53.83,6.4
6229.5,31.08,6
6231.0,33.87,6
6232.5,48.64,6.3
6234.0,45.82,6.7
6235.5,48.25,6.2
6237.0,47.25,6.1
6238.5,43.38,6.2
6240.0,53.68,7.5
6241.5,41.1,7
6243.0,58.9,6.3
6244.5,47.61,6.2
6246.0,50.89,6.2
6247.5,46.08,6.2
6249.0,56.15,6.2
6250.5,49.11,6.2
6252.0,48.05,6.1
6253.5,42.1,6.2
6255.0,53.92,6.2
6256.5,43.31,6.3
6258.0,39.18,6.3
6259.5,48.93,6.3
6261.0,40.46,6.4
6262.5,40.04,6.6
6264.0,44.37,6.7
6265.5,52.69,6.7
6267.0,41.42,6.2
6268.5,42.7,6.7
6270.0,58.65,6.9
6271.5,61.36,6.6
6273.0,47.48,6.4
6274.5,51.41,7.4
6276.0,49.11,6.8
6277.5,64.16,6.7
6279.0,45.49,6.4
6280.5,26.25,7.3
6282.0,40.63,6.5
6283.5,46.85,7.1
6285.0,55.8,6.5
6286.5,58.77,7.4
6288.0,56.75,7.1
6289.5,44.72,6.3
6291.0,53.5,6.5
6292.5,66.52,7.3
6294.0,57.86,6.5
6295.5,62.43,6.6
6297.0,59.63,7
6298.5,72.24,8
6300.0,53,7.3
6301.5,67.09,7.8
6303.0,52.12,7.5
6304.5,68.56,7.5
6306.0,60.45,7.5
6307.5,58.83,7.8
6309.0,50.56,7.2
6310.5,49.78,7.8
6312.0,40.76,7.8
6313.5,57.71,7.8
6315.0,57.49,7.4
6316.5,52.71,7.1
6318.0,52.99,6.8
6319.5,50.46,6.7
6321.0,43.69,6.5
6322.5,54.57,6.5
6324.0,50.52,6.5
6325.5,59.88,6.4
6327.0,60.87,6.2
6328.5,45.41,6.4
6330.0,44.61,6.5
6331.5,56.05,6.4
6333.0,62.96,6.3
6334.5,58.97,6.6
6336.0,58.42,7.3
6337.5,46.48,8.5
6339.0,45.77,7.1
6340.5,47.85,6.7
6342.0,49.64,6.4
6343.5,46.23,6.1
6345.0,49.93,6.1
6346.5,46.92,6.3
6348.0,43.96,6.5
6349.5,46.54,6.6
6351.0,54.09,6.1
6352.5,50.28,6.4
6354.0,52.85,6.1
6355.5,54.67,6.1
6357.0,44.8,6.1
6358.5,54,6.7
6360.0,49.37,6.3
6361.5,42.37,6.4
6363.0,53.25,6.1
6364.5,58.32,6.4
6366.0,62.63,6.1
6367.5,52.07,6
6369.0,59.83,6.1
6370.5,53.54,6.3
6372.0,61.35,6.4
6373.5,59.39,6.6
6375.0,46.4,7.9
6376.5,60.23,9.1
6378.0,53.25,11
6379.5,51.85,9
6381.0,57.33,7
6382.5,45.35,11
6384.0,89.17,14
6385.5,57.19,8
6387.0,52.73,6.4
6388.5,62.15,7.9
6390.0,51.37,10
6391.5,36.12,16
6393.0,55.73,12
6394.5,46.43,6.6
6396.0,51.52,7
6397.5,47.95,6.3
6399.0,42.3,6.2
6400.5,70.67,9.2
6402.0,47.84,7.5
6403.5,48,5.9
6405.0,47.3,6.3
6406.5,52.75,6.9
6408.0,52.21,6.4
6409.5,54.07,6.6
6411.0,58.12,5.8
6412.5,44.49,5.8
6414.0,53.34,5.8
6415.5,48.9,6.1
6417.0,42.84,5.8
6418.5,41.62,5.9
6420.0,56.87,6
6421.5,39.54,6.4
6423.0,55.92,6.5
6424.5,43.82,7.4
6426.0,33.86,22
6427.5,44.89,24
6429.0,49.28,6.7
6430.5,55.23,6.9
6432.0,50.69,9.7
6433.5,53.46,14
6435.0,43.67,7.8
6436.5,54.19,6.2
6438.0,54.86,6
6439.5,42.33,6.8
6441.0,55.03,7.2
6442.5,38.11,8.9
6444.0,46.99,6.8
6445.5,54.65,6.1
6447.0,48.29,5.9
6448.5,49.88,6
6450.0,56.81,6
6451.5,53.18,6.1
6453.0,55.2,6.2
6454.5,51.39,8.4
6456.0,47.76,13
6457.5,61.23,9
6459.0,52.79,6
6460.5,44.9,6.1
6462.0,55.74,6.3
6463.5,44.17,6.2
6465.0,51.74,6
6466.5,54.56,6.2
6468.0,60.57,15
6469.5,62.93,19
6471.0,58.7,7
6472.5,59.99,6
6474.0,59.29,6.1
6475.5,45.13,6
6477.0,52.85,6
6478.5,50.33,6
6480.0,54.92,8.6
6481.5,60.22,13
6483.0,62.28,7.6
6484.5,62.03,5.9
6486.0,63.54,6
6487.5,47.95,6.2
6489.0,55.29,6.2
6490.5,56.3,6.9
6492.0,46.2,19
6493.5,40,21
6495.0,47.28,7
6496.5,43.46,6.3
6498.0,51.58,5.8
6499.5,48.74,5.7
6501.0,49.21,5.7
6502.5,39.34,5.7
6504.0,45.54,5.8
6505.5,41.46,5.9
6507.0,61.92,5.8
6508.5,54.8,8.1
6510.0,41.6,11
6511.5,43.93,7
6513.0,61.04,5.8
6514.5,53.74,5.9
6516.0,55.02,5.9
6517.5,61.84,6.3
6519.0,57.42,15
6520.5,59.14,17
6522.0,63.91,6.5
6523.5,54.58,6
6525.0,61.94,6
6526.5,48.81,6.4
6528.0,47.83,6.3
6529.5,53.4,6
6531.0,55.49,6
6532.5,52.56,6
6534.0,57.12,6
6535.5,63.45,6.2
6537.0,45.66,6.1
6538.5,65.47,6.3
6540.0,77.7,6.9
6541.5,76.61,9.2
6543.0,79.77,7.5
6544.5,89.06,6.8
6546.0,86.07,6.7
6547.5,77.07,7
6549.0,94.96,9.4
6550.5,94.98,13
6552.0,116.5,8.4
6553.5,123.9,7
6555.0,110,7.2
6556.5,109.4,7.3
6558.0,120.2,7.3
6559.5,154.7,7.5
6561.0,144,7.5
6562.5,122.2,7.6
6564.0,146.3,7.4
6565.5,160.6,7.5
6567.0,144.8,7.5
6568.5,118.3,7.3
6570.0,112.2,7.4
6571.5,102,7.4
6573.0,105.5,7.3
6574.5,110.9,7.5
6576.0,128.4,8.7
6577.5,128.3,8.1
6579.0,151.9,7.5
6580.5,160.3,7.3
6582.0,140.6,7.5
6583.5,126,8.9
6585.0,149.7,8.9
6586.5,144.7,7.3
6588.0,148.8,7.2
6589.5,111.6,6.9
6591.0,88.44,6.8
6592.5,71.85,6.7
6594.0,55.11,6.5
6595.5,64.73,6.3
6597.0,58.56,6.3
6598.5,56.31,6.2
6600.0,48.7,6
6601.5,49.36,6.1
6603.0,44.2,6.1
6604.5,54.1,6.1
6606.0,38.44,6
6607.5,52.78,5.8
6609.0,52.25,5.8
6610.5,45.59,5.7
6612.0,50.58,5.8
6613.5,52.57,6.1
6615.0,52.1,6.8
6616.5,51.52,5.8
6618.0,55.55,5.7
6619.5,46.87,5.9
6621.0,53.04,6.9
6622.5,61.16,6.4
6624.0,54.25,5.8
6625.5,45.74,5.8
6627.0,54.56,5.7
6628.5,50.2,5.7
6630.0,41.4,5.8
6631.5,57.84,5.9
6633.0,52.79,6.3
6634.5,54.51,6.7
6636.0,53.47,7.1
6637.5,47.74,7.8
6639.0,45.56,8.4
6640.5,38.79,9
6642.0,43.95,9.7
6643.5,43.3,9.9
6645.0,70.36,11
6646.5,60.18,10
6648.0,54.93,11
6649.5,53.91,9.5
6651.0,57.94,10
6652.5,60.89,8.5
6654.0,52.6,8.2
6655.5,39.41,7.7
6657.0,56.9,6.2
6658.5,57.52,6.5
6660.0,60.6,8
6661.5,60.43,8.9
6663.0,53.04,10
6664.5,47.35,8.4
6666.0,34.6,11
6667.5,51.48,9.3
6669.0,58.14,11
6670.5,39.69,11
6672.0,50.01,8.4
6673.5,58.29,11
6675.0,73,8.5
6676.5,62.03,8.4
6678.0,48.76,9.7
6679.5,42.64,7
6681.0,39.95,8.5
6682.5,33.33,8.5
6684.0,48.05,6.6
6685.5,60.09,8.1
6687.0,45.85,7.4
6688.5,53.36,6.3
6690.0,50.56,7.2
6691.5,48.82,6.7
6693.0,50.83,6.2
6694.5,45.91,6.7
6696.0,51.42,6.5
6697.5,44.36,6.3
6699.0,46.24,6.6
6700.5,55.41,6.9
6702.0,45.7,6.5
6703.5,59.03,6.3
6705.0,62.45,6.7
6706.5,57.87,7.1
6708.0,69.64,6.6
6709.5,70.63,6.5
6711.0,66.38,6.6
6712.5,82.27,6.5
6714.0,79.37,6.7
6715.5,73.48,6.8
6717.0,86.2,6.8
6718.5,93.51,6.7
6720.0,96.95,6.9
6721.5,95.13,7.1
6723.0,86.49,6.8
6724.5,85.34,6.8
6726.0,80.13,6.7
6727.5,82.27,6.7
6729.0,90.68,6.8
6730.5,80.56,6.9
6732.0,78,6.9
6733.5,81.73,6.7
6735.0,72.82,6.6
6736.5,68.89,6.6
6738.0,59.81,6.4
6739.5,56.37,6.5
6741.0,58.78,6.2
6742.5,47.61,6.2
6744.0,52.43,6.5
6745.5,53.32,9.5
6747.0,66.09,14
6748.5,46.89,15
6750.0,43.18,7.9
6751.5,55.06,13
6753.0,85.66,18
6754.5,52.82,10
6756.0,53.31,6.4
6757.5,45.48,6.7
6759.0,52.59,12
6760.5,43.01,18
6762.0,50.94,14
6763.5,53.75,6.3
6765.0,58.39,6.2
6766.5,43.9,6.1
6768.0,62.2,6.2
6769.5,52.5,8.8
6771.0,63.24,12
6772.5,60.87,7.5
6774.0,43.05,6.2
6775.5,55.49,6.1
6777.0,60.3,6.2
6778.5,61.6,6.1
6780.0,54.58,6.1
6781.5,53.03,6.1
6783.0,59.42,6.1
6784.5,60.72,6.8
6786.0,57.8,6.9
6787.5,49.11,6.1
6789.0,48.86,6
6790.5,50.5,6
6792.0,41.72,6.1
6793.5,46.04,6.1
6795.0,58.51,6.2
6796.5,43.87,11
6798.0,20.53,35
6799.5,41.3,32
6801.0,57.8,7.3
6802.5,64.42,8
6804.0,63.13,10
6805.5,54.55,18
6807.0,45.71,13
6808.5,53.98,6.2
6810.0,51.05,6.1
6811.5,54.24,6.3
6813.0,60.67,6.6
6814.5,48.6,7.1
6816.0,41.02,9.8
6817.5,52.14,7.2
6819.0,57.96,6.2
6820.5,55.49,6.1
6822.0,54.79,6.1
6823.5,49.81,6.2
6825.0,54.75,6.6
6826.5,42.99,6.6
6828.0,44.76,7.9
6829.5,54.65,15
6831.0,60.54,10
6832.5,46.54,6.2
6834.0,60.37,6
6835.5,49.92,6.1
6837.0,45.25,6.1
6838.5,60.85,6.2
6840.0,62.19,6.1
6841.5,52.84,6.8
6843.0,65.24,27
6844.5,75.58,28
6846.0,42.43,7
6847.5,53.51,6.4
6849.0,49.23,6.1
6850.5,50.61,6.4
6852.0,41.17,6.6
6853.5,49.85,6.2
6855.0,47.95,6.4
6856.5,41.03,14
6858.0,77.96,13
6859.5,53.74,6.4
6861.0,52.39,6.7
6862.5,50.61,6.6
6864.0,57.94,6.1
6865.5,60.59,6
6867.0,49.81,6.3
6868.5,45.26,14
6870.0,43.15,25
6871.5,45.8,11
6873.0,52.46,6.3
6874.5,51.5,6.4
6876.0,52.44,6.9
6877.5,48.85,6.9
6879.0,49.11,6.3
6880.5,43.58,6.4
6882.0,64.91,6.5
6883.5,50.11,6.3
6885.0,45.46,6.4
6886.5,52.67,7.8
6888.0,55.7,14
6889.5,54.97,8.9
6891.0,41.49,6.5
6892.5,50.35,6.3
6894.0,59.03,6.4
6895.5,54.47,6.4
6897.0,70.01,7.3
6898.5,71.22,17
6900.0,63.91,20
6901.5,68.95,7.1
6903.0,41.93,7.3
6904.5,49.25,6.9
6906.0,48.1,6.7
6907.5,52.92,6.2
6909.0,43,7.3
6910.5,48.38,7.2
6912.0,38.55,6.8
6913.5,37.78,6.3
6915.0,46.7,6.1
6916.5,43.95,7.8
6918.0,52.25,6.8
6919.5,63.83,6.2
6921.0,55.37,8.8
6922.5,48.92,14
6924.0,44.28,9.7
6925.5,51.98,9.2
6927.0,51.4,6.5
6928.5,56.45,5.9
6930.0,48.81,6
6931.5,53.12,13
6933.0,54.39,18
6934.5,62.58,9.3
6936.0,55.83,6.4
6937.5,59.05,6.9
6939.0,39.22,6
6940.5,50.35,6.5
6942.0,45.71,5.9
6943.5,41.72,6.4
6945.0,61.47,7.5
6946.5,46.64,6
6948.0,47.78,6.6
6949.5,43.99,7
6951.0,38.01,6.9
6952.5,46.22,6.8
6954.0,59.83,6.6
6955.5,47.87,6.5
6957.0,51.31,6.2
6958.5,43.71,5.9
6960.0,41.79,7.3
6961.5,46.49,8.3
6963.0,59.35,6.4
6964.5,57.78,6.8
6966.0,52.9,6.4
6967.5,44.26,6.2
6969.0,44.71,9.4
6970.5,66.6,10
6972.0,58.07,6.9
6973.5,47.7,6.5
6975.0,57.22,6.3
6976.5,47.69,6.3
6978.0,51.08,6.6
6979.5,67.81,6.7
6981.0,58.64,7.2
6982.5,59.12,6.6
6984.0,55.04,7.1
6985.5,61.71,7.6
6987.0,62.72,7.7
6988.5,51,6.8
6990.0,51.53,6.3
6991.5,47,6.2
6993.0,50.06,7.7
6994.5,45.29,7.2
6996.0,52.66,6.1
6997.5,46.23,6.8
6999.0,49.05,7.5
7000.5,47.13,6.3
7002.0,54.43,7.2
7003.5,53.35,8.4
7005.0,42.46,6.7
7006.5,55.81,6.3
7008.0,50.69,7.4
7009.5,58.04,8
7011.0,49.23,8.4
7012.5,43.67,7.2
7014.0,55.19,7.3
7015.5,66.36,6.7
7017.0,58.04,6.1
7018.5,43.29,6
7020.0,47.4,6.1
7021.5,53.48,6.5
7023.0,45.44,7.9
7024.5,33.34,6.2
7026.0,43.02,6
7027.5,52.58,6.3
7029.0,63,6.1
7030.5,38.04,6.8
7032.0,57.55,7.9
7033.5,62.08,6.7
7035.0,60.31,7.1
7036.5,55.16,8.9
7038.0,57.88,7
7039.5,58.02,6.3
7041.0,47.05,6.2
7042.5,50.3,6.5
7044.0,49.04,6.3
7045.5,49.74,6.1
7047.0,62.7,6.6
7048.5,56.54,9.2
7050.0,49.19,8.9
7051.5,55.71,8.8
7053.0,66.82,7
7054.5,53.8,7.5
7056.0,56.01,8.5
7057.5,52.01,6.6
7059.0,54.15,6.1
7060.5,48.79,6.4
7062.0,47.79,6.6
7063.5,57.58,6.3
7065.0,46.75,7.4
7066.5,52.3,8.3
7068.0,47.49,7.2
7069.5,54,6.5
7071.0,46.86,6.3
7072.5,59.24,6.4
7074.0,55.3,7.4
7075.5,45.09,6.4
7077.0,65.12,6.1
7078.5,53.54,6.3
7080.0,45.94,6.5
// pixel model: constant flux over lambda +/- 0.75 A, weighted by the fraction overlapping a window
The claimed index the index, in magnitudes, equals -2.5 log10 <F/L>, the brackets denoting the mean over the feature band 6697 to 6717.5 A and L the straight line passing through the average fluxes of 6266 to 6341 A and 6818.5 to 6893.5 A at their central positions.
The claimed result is -0.214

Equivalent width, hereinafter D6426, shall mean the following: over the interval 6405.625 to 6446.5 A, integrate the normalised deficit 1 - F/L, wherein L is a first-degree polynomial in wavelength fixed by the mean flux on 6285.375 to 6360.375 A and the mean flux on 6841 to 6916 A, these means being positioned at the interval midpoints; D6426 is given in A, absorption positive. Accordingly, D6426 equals 3.4 A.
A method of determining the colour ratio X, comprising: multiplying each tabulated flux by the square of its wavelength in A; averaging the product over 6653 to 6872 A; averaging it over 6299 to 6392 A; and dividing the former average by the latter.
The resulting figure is 1.20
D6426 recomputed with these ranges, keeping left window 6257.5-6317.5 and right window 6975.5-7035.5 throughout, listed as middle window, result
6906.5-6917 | 1.55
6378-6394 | -0.96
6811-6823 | -0.16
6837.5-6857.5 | -0.45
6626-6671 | 0.47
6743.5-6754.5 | -1.04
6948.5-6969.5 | 1.52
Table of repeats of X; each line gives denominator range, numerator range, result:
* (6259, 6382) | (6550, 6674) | 1.61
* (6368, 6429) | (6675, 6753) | 1.34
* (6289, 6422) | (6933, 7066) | 1.19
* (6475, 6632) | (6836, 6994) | 0.78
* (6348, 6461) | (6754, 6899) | 1.16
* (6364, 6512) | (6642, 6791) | 1.24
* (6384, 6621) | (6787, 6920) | 0.86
